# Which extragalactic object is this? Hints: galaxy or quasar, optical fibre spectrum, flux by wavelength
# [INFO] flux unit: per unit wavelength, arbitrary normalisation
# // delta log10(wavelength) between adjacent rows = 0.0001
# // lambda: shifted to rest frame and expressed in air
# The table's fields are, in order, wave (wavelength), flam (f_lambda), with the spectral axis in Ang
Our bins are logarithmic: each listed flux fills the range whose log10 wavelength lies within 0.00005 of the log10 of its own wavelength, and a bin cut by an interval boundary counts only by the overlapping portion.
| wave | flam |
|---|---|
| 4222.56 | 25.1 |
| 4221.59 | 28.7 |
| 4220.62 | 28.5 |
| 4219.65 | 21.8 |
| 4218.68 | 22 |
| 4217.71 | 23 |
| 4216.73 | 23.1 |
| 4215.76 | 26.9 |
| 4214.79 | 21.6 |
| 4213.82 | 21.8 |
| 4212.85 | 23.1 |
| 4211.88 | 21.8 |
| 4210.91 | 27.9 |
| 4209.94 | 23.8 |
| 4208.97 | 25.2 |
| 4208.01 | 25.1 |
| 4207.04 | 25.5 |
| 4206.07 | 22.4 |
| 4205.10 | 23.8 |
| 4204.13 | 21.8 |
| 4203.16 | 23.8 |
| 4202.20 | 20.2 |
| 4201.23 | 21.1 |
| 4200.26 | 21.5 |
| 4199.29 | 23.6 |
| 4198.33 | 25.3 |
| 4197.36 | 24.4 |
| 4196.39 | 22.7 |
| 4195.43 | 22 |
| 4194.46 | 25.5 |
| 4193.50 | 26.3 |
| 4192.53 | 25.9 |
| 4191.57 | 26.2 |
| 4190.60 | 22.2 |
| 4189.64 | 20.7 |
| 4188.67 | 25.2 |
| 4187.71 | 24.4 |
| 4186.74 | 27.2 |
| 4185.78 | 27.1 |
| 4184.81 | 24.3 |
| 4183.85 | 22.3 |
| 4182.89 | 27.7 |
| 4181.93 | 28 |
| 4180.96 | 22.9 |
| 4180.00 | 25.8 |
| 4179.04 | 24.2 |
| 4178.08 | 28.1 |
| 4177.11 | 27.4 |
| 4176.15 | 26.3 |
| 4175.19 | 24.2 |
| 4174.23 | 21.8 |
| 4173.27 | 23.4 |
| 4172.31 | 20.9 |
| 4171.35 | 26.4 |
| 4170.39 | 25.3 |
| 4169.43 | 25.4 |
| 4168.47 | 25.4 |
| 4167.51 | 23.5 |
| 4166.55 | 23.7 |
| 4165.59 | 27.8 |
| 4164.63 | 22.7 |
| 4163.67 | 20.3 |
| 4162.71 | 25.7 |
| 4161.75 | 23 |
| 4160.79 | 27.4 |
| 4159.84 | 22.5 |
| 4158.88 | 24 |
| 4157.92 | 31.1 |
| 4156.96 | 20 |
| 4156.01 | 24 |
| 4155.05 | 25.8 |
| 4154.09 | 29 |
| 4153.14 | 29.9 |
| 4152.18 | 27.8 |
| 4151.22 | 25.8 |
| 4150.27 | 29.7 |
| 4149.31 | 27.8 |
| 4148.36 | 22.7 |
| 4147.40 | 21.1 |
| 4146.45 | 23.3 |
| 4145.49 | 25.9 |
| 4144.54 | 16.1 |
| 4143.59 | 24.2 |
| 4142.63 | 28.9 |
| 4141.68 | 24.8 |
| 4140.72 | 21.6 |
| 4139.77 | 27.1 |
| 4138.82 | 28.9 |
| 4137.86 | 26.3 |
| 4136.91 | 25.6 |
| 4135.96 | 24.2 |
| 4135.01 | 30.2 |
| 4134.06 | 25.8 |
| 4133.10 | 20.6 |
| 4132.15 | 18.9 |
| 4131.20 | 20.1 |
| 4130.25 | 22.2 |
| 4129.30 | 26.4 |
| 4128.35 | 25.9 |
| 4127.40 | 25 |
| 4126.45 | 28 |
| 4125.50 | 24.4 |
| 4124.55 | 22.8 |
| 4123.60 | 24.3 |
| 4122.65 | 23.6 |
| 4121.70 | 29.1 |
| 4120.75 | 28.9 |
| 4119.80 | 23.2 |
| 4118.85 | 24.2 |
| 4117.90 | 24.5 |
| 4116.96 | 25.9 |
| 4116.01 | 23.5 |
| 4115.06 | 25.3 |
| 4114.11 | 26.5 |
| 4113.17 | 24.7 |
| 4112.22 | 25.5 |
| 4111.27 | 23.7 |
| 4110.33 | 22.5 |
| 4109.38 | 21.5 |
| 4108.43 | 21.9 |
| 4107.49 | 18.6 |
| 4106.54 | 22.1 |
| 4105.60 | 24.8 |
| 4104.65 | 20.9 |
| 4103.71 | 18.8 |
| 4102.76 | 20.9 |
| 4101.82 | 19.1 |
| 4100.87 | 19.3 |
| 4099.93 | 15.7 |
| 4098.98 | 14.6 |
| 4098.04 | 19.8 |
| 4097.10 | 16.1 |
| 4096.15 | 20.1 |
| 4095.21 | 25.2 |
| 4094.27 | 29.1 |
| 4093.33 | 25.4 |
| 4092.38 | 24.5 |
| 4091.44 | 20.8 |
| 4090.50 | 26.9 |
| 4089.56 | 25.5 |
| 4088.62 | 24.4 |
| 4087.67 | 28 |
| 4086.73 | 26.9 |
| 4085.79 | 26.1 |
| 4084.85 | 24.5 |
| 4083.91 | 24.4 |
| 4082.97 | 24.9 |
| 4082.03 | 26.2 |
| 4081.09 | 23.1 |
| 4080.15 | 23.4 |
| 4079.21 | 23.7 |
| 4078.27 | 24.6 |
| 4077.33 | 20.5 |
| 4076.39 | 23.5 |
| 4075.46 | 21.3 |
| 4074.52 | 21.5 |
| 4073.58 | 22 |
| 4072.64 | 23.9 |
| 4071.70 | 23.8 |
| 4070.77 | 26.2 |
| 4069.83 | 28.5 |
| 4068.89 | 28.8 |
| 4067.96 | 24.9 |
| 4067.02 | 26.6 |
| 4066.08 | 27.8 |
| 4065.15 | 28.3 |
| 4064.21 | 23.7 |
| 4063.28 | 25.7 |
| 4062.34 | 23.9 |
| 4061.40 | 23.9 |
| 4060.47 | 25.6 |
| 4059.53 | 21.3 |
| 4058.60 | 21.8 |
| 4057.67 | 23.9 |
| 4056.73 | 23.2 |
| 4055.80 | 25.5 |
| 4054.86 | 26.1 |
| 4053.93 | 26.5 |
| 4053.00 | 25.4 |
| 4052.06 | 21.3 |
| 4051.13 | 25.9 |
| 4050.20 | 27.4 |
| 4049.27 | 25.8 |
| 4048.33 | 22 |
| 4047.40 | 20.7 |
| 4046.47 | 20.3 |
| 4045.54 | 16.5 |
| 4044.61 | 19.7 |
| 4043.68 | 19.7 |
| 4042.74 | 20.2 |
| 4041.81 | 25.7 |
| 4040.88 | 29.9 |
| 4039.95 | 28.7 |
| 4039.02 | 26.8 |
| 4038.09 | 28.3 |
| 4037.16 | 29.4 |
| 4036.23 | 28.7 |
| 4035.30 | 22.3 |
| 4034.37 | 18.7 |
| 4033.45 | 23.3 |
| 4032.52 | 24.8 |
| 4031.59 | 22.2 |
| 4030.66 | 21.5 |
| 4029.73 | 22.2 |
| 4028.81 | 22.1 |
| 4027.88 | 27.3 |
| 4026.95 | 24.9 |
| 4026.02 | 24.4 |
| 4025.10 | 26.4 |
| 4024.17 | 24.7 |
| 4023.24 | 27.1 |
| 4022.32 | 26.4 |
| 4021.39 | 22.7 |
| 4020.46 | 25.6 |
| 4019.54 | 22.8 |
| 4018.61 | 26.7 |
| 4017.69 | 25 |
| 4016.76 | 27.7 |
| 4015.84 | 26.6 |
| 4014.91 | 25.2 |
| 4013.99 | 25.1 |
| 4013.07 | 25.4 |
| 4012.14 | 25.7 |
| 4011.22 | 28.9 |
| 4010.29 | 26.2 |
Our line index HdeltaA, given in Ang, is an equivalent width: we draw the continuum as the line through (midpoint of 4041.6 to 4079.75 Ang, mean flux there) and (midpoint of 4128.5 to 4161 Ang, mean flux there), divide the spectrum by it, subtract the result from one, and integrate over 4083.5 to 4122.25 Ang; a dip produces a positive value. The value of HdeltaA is 1.8 Ang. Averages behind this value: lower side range 23.8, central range 23.3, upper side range 25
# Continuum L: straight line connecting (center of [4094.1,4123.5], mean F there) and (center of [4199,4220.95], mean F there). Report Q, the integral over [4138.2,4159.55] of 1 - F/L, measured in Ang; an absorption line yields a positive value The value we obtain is -2.4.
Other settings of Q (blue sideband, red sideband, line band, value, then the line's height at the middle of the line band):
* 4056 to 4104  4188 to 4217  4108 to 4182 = -3.6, 23.7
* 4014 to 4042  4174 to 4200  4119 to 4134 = 0.5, 25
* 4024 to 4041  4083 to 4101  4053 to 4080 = -0.7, 23.9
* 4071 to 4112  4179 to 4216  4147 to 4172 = -1.8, 23.6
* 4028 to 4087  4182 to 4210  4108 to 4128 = -0.5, 24.2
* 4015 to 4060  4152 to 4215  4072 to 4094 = 0.1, 24.4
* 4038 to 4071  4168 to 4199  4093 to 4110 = 2.7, 24.7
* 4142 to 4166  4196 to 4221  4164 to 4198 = -0.7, 24.3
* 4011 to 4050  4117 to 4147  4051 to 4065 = 0.1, 24.5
